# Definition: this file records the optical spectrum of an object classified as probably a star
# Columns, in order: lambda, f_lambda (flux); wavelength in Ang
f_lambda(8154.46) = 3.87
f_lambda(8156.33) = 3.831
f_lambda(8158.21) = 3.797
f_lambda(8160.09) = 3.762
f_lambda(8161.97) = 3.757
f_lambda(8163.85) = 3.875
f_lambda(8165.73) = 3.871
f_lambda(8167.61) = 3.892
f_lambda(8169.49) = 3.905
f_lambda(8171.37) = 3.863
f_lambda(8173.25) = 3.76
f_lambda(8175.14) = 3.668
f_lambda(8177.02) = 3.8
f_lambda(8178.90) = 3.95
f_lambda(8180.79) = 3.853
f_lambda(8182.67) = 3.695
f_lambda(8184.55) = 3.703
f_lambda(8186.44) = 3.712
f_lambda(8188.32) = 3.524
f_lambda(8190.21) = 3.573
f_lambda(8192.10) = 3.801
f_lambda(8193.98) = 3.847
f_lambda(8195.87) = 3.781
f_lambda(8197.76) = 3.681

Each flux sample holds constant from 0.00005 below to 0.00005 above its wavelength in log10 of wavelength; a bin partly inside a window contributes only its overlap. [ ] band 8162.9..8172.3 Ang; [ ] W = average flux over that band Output 3.88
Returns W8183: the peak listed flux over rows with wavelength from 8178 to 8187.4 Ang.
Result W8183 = 3.95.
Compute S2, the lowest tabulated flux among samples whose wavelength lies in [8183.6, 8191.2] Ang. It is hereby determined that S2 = 3.524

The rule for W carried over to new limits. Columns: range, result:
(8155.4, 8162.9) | 3.78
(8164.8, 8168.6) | 3.88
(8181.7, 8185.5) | 3.7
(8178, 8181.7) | 3.89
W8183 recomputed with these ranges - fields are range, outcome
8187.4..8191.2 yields 3.573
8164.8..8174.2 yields 3.905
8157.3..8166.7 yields 3.875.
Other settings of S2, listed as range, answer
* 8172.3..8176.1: 3.668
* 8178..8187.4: 3.695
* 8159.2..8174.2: 3.757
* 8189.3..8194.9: 3.573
